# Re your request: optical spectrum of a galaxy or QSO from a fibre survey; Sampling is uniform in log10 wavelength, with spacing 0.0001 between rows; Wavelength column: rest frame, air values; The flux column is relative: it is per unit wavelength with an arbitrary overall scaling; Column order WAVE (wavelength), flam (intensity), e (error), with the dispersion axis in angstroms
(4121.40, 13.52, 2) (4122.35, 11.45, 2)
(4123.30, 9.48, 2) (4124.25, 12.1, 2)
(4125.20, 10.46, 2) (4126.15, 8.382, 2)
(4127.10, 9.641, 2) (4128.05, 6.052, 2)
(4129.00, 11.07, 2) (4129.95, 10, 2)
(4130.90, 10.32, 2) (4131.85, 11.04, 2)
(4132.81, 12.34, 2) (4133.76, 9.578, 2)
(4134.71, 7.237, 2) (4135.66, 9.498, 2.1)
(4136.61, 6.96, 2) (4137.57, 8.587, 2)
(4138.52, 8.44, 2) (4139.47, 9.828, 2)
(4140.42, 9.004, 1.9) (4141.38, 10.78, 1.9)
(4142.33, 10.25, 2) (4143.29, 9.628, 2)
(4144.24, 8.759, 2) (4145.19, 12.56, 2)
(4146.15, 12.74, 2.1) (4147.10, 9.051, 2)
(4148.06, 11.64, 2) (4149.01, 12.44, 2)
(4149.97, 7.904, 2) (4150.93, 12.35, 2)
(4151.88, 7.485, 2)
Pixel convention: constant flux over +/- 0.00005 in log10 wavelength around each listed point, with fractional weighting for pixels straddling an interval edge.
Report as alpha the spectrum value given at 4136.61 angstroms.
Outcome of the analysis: 6.96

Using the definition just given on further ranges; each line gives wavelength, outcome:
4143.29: 9.628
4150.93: 12.35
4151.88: 7.485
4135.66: 9.498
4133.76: 9.578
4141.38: 10.78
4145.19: 12.56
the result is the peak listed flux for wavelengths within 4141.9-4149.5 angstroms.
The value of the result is 12.74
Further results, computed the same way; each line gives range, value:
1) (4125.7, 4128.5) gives 9.641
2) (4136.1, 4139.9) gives 9.828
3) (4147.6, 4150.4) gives 12.44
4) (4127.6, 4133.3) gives 12.34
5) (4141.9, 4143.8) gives 10.25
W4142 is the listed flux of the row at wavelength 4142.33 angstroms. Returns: 10.25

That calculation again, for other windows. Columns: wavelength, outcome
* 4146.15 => 12.74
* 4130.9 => 10.32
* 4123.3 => 9.48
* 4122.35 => 11.45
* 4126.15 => 8.382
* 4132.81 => 12.34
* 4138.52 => 8.44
